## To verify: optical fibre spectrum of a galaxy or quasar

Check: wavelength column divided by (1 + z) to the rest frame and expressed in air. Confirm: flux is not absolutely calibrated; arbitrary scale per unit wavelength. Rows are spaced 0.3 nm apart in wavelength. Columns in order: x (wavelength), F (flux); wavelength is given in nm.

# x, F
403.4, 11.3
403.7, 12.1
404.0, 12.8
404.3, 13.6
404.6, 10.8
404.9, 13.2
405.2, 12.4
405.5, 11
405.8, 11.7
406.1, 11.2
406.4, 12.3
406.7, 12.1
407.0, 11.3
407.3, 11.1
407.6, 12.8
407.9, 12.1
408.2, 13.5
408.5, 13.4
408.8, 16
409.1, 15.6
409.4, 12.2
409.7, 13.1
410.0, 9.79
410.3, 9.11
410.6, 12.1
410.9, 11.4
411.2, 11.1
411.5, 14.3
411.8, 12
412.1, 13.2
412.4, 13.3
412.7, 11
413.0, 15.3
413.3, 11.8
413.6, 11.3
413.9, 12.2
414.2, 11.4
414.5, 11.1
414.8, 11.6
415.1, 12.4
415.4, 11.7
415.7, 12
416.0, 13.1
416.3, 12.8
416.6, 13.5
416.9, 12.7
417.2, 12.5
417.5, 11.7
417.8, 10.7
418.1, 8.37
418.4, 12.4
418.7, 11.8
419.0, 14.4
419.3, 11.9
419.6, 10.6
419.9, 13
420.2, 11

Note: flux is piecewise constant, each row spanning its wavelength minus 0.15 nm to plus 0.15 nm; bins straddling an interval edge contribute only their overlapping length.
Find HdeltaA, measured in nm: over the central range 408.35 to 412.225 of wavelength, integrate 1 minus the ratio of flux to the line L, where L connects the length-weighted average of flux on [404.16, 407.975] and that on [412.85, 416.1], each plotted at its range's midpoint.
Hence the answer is -0.16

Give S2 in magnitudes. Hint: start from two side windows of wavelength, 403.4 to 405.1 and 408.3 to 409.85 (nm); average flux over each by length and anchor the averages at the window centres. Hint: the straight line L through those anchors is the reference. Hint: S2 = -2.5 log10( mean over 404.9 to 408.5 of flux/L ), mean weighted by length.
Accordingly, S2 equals 0.10 mag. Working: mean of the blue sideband 12.4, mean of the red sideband 14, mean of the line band 12.1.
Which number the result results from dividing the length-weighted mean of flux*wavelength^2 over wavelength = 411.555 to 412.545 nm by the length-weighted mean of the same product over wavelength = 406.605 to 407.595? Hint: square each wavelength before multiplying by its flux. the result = 1.1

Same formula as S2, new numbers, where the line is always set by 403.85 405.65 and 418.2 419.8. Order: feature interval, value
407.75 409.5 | -0.13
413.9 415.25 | 0.04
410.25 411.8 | 0.04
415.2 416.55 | -0.03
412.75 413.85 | -0.03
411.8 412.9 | -0.03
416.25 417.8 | -0.03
